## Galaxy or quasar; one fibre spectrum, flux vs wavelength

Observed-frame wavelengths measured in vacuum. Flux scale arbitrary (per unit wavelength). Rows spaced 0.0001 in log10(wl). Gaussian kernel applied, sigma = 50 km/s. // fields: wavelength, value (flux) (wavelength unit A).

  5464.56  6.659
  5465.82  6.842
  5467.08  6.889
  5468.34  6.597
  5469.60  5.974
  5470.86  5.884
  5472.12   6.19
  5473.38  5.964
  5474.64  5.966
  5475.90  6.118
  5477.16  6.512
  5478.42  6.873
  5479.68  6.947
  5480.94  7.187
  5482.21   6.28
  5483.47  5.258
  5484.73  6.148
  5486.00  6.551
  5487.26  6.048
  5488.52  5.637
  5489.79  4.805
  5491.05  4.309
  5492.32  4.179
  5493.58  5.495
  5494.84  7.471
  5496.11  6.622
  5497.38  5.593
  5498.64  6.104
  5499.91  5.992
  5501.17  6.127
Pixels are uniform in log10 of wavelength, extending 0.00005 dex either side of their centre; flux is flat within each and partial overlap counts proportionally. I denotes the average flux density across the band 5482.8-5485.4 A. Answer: 5.72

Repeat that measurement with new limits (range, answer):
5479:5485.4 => 6.36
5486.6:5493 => 5.01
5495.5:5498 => 6.09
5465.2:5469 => 6.76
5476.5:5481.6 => 6.87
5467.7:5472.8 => 6.16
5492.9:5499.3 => 6.24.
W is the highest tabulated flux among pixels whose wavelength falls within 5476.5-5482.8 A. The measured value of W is 7.187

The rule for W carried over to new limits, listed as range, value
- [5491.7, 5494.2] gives 5.495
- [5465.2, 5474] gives 6.889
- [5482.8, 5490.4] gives 6.551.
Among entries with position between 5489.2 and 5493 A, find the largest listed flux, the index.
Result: 4.805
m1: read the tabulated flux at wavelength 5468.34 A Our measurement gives 6.597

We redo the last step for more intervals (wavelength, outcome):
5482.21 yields 6.28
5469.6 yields 5.974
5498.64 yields 6.104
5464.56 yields 6.659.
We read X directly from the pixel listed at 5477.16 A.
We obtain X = 6.512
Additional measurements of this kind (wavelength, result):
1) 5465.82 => 6.842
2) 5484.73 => 6.148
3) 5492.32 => 4.179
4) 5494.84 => 7.471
